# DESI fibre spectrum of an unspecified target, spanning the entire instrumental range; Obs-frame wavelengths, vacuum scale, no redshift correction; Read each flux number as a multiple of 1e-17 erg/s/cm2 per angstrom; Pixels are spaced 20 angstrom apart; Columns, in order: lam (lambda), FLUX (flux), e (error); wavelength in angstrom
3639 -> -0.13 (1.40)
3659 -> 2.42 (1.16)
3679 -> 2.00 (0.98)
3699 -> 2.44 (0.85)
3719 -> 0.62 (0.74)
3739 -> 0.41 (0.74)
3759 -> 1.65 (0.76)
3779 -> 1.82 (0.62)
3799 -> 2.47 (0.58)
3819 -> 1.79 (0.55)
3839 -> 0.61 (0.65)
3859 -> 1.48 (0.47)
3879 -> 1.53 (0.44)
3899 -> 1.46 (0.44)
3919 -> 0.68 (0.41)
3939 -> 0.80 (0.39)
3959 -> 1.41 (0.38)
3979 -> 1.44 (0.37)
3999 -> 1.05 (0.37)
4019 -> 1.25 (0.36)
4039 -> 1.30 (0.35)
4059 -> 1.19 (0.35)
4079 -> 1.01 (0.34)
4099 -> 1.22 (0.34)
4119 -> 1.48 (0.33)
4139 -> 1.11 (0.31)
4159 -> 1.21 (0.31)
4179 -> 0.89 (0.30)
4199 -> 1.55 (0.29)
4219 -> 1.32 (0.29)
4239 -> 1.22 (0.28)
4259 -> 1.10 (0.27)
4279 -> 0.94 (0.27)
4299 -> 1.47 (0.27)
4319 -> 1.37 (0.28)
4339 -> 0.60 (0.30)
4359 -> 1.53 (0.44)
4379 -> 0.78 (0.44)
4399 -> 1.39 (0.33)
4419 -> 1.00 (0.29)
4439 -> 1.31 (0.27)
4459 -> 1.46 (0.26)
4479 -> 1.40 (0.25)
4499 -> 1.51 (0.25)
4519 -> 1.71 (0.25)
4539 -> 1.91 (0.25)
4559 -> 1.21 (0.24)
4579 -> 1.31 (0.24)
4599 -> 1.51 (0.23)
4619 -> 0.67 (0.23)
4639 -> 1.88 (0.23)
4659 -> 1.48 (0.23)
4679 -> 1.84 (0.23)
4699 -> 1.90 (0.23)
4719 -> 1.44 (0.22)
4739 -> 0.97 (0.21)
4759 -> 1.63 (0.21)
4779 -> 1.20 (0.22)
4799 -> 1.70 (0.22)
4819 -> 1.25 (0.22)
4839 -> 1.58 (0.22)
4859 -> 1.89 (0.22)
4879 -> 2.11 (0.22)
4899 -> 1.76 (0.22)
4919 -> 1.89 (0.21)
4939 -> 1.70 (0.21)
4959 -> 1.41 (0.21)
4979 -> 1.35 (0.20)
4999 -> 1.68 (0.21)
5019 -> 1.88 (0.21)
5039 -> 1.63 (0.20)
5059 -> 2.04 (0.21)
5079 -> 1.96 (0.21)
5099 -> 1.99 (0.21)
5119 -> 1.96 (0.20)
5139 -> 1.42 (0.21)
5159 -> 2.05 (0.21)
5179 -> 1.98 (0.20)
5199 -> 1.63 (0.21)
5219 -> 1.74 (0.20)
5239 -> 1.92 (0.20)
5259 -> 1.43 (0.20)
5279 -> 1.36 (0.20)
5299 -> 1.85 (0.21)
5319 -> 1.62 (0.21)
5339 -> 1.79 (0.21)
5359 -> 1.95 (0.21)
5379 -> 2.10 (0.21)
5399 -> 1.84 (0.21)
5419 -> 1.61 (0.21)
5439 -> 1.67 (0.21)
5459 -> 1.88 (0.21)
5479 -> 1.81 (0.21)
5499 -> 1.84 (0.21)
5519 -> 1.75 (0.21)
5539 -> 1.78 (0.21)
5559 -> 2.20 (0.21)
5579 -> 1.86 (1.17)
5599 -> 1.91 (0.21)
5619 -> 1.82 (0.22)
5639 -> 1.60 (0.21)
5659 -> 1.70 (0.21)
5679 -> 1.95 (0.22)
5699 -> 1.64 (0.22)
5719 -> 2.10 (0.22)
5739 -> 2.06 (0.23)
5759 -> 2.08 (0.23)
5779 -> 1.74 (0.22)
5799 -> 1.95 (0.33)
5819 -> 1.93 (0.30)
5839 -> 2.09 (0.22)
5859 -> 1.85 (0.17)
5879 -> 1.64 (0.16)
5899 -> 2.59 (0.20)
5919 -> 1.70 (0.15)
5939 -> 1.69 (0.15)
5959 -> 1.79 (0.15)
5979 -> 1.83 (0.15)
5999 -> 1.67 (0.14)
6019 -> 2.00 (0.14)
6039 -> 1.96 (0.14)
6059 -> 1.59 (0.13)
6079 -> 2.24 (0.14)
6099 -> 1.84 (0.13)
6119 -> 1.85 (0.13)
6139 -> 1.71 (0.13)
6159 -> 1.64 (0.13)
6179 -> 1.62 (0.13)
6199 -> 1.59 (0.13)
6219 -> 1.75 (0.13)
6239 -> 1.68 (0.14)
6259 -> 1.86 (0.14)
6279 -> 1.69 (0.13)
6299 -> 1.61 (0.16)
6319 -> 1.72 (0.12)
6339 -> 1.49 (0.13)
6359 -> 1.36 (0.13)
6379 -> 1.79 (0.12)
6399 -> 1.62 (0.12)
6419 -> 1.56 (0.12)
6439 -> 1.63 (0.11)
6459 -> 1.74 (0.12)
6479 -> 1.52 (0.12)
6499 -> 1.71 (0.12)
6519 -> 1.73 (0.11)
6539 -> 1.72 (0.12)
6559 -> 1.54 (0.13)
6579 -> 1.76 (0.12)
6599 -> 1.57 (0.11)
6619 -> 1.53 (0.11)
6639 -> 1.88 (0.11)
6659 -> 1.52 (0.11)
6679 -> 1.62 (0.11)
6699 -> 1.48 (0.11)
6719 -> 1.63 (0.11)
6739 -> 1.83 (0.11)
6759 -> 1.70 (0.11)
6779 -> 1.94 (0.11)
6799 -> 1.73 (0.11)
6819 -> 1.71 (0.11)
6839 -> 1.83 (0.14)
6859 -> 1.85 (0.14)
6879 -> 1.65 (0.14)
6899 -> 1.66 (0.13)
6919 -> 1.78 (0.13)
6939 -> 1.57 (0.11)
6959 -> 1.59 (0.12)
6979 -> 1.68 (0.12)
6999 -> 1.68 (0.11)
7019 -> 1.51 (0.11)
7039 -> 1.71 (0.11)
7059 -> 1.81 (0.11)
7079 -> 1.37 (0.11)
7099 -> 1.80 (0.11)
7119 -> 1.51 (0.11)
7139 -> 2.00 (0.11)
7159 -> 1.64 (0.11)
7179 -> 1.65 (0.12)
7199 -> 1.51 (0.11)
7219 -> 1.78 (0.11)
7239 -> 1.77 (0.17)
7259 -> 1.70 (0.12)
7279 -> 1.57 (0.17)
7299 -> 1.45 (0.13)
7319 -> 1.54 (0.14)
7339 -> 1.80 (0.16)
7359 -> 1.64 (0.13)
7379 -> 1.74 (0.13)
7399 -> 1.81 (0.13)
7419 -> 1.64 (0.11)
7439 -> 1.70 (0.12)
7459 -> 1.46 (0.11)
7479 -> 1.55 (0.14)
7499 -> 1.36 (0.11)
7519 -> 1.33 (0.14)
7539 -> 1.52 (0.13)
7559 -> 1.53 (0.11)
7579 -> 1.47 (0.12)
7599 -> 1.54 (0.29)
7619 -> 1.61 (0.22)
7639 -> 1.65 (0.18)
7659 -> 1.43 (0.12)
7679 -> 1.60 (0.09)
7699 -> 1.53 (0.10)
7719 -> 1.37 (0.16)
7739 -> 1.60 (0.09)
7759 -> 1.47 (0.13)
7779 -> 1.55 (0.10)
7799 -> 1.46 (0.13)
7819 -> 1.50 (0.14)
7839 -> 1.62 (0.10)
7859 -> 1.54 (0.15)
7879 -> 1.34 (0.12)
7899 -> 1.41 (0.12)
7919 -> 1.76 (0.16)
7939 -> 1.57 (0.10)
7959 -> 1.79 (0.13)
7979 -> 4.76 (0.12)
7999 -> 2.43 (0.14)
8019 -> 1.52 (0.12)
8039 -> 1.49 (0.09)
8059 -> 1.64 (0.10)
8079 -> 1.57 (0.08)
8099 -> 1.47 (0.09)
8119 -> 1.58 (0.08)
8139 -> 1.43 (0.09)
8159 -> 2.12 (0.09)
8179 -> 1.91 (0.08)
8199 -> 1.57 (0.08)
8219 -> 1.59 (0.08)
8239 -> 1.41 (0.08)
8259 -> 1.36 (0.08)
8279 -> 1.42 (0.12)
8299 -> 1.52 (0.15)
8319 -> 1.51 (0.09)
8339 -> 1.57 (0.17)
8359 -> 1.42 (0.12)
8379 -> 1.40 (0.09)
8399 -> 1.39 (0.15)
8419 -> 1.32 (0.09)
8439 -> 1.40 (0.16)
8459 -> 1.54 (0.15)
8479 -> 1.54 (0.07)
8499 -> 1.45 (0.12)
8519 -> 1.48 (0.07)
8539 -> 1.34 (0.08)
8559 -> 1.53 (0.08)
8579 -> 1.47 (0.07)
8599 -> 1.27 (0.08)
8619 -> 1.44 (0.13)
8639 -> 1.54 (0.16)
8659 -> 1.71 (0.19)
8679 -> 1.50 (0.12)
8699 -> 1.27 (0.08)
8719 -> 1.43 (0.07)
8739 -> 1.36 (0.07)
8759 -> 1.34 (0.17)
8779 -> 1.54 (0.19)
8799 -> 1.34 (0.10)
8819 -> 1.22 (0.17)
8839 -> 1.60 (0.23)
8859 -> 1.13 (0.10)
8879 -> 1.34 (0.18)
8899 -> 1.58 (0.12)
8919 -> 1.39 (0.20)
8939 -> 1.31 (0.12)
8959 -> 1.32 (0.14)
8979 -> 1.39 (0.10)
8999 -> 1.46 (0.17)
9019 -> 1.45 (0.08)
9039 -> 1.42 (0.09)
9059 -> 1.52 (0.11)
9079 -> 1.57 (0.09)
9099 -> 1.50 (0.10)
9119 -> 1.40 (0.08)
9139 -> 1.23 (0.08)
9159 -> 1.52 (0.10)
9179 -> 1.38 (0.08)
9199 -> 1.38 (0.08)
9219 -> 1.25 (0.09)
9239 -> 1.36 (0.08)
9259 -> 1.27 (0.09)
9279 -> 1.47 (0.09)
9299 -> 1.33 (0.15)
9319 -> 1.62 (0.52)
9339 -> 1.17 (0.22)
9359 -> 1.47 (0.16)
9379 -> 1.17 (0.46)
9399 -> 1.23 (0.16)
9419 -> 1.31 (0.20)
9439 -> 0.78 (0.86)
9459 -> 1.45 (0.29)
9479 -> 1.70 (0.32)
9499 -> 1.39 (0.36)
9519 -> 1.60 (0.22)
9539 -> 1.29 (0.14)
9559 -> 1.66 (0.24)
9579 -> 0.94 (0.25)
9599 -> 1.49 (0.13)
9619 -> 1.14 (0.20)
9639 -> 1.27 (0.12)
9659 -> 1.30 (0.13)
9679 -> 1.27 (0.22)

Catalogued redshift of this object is 0.21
